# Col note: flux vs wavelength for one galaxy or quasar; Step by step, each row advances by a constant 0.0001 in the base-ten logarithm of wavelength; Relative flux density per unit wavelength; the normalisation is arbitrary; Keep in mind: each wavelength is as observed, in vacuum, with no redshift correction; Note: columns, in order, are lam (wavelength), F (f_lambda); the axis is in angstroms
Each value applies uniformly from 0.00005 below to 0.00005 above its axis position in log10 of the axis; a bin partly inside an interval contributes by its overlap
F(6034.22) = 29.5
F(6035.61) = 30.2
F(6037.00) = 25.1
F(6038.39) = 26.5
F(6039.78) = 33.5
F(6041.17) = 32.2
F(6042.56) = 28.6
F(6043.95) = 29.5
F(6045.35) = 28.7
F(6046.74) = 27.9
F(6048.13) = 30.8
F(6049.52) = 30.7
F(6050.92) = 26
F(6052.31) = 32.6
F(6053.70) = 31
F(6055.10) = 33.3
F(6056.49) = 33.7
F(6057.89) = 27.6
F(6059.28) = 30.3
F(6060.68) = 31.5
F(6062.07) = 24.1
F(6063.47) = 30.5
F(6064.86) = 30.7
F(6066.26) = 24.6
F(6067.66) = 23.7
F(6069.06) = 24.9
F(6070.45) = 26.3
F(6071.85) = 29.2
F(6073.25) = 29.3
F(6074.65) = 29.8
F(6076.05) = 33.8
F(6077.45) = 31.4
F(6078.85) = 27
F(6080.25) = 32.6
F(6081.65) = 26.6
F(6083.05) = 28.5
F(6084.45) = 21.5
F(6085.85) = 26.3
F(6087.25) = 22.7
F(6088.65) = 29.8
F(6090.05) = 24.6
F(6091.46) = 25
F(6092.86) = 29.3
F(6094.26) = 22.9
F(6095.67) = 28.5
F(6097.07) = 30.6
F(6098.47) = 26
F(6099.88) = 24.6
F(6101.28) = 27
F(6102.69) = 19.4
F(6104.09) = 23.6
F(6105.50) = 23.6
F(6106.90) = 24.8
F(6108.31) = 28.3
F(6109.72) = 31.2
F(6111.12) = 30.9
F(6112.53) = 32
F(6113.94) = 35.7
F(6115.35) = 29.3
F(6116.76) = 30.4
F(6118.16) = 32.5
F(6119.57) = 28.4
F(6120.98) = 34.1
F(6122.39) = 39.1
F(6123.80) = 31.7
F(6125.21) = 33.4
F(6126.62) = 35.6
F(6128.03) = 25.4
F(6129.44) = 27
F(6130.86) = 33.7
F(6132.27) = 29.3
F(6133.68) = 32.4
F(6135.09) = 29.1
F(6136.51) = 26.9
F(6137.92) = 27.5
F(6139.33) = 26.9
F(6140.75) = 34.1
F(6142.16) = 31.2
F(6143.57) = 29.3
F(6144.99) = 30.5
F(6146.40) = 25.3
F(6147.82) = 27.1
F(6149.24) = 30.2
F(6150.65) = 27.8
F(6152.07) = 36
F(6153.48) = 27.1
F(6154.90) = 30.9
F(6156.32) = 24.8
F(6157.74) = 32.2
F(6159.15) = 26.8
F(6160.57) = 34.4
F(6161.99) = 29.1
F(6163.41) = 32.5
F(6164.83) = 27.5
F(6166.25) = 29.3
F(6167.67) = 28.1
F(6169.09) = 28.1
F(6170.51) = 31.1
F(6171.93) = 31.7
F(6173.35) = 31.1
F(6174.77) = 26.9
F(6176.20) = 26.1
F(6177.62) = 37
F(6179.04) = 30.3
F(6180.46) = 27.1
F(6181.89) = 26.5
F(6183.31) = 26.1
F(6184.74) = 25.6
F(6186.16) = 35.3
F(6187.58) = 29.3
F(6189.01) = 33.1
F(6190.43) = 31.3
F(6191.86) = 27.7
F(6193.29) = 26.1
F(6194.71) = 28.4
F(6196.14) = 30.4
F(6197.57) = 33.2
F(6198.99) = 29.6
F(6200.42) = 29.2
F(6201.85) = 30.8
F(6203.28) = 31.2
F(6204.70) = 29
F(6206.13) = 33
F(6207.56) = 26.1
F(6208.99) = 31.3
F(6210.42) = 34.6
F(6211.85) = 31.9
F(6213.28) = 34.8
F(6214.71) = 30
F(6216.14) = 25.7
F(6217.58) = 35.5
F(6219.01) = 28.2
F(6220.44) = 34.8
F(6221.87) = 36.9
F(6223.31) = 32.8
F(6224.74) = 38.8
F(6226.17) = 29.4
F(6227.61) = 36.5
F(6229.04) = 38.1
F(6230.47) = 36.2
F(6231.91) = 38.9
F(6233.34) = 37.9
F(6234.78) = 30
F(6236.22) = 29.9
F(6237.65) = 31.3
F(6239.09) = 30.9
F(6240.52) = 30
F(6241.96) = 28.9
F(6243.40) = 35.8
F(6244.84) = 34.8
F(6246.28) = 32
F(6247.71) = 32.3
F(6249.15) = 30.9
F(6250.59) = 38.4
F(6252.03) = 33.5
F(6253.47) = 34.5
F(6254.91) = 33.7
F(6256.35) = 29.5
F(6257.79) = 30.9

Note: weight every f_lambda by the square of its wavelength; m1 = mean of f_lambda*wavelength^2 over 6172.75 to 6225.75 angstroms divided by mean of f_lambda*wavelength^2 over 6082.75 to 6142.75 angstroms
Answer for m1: 1.10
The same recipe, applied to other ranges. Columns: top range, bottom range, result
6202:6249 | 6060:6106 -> 1.27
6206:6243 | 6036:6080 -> 1.19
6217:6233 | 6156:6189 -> 1.21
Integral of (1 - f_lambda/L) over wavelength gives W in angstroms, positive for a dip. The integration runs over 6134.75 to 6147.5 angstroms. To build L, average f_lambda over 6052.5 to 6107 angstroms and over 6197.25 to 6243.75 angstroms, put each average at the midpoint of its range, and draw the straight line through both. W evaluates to 0.32 angstroms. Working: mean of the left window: 27.5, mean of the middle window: 28.9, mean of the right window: 32.4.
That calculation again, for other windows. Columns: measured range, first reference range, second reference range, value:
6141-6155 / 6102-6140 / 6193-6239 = 0.4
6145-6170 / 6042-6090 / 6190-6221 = 0.5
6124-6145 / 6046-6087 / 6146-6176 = -0.7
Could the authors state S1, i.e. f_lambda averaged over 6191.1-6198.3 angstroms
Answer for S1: 29.2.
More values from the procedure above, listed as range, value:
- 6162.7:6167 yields 29.7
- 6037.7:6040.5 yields 30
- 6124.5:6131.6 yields 31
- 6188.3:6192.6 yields 30.6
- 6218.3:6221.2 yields 31.6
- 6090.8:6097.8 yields 27.3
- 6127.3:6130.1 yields 26.3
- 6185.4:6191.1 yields 32.2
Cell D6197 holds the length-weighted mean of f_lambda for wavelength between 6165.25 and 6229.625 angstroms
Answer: 30.8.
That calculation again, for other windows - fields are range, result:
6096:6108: 25.2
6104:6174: 30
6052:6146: 28.9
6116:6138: 31.1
